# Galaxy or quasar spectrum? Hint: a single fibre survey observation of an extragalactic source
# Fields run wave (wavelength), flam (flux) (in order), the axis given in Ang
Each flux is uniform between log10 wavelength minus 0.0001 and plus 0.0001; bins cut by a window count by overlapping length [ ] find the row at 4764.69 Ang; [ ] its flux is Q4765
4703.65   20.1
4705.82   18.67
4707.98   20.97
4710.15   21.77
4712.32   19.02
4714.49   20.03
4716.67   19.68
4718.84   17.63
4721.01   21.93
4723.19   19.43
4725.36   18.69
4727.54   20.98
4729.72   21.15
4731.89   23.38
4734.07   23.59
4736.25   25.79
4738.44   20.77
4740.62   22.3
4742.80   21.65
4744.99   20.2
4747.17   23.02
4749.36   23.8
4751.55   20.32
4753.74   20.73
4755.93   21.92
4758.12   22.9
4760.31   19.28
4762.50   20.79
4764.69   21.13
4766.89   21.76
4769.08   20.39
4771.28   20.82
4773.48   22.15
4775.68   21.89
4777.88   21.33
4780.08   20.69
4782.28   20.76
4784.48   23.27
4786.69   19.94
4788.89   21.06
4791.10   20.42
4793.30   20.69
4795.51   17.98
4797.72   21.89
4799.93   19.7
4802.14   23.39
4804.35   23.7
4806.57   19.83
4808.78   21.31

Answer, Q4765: 21.13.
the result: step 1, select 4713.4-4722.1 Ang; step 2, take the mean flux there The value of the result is 19.8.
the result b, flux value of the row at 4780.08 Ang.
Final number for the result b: 20.69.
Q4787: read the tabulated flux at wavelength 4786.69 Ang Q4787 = 19.94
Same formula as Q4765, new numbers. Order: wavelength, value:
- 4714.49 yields 20.03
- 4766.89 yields 21.76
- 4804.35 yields 23.7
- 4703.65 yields 20.1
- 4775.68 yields 21.89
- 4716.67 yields 19.68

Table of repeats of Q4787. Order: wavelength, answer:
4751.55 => 20.32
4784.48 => 23.27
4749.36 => 23.8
